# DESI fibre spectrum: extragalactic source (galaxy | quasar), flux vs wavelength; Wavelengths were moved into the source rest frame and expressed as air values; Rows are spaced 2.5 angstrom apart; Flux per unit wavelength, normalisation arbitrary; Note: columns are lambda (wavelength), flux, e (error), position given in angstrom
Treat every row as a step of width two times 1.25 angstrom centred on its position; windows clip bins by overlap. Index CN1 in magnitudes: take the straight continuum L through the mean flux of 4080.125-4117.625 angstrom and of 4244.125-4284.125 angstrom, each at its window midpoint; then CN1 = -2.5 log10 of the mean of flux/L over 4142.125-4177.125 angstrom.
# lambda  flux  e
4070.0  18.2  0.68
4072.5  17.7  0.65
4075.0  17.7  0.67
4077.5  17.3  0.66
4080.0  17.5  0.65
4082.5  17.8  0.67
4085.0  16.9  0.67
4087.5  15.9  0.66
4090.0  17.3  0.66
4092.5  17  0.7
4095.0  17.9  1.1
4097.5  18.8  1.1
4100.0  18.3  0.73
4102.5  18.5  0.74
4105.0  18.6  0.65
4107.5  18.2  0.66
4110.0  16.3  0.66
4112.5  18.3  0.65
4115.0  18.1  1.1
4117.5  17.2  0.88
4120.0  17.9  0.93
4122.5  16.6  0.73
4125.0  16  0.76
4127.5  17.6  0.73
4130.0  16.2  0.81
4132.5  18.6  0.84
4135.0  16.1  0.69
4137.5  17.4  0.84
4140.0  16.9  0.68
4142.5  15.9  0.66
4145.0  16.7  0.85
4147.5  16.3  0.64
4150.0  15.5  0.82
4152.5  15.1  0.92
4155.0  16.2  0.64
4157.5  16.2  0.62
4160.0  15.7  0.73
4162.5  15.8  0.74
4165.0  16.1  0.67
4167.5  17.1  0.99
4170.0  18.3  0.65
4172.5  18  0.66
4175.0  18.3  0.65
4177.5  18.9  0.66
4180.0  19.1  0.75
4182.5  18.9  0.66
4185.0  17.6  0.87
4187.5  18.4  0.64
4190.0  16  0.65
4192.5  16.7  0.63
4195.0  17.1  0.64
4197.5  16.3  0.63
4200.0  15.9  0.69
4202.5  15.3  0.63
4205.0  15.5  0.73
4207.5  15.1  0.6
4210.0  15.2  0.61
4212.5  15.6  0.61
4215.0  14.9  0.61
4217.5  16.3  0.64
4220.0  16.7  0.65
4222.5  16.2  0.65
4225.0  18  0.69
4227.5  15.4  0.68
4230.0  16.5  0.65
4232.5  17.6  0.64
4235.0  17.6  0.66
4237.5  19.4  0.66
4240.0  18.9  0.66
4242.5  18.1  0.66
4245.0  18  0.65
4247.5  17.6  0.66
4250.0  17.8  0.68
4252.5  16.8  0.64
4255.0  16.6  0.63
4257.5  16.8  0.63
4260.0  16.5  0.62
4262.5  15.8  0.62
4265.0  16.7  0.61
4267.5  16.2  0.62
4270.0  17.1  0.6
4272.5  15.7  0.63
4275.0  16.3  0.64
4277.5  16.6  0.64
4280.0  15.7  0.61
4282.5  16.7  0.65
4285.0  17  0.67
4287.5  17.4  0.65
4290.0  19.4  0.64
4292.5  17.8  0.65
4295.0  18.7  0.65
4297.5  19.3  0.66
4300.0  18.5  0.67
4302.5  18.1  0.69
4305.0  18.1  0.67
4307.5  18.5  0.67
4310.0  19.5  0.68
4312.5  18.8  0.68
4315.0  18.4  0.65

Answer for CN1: 0.05 mag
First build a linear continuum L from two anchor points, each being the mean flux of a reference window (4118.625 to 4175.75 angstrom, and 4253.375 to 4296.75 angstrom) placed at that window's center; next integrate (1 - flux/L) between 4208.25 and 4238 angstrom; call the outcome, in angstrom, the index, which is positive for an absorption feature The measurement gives 0.5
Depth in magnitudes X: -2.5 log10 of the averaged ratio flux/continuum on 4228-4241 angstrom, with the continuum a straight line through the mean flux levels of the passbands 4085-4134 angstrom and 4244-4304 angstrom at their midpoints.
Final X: -0.03 mag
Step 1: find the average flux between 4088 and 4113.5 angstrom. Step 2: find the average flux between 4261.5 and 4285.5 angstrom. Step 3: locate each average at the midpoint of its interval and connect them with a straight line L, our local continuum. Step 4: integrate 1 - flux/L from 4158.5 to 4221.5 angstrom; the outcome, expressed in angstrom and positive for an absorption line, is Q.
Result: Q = 1.3 angstrom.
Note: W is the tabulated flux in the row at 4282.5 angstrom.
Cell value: 16.7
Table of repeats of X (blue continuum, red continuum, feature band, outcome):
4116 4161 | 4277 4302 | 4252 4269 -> 0.067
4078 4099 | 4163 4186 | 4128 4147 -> 0.055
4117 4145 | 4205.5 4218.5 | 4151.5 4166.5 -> 0.035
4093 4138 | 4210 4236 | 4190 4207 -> 0.040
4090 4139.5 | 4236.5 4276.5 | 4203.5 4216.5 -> 0.132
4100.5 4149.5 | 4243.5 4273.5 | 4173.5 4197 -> -0.050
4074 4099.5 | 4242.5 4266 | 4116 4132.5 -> 0.018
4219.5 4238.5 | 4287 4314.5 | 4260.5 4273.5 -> 0.101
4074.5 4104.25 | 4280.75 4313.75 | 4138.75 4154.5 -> 0.109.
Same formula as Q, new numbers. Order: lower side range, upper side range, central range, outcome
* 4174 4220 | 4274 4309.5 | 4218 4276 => 0.7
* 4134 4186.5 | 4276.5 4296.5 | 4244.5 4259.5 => 0.1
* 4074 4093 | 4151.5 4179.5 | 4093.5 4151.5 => -0.7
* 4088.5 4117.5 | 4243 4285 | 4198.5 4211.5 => 1.3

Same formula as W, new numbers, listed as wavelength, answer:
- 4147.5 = 16.3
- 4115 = 18.1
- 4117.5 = 17.2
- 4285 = 17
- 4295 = 18.7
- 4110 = 16.3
